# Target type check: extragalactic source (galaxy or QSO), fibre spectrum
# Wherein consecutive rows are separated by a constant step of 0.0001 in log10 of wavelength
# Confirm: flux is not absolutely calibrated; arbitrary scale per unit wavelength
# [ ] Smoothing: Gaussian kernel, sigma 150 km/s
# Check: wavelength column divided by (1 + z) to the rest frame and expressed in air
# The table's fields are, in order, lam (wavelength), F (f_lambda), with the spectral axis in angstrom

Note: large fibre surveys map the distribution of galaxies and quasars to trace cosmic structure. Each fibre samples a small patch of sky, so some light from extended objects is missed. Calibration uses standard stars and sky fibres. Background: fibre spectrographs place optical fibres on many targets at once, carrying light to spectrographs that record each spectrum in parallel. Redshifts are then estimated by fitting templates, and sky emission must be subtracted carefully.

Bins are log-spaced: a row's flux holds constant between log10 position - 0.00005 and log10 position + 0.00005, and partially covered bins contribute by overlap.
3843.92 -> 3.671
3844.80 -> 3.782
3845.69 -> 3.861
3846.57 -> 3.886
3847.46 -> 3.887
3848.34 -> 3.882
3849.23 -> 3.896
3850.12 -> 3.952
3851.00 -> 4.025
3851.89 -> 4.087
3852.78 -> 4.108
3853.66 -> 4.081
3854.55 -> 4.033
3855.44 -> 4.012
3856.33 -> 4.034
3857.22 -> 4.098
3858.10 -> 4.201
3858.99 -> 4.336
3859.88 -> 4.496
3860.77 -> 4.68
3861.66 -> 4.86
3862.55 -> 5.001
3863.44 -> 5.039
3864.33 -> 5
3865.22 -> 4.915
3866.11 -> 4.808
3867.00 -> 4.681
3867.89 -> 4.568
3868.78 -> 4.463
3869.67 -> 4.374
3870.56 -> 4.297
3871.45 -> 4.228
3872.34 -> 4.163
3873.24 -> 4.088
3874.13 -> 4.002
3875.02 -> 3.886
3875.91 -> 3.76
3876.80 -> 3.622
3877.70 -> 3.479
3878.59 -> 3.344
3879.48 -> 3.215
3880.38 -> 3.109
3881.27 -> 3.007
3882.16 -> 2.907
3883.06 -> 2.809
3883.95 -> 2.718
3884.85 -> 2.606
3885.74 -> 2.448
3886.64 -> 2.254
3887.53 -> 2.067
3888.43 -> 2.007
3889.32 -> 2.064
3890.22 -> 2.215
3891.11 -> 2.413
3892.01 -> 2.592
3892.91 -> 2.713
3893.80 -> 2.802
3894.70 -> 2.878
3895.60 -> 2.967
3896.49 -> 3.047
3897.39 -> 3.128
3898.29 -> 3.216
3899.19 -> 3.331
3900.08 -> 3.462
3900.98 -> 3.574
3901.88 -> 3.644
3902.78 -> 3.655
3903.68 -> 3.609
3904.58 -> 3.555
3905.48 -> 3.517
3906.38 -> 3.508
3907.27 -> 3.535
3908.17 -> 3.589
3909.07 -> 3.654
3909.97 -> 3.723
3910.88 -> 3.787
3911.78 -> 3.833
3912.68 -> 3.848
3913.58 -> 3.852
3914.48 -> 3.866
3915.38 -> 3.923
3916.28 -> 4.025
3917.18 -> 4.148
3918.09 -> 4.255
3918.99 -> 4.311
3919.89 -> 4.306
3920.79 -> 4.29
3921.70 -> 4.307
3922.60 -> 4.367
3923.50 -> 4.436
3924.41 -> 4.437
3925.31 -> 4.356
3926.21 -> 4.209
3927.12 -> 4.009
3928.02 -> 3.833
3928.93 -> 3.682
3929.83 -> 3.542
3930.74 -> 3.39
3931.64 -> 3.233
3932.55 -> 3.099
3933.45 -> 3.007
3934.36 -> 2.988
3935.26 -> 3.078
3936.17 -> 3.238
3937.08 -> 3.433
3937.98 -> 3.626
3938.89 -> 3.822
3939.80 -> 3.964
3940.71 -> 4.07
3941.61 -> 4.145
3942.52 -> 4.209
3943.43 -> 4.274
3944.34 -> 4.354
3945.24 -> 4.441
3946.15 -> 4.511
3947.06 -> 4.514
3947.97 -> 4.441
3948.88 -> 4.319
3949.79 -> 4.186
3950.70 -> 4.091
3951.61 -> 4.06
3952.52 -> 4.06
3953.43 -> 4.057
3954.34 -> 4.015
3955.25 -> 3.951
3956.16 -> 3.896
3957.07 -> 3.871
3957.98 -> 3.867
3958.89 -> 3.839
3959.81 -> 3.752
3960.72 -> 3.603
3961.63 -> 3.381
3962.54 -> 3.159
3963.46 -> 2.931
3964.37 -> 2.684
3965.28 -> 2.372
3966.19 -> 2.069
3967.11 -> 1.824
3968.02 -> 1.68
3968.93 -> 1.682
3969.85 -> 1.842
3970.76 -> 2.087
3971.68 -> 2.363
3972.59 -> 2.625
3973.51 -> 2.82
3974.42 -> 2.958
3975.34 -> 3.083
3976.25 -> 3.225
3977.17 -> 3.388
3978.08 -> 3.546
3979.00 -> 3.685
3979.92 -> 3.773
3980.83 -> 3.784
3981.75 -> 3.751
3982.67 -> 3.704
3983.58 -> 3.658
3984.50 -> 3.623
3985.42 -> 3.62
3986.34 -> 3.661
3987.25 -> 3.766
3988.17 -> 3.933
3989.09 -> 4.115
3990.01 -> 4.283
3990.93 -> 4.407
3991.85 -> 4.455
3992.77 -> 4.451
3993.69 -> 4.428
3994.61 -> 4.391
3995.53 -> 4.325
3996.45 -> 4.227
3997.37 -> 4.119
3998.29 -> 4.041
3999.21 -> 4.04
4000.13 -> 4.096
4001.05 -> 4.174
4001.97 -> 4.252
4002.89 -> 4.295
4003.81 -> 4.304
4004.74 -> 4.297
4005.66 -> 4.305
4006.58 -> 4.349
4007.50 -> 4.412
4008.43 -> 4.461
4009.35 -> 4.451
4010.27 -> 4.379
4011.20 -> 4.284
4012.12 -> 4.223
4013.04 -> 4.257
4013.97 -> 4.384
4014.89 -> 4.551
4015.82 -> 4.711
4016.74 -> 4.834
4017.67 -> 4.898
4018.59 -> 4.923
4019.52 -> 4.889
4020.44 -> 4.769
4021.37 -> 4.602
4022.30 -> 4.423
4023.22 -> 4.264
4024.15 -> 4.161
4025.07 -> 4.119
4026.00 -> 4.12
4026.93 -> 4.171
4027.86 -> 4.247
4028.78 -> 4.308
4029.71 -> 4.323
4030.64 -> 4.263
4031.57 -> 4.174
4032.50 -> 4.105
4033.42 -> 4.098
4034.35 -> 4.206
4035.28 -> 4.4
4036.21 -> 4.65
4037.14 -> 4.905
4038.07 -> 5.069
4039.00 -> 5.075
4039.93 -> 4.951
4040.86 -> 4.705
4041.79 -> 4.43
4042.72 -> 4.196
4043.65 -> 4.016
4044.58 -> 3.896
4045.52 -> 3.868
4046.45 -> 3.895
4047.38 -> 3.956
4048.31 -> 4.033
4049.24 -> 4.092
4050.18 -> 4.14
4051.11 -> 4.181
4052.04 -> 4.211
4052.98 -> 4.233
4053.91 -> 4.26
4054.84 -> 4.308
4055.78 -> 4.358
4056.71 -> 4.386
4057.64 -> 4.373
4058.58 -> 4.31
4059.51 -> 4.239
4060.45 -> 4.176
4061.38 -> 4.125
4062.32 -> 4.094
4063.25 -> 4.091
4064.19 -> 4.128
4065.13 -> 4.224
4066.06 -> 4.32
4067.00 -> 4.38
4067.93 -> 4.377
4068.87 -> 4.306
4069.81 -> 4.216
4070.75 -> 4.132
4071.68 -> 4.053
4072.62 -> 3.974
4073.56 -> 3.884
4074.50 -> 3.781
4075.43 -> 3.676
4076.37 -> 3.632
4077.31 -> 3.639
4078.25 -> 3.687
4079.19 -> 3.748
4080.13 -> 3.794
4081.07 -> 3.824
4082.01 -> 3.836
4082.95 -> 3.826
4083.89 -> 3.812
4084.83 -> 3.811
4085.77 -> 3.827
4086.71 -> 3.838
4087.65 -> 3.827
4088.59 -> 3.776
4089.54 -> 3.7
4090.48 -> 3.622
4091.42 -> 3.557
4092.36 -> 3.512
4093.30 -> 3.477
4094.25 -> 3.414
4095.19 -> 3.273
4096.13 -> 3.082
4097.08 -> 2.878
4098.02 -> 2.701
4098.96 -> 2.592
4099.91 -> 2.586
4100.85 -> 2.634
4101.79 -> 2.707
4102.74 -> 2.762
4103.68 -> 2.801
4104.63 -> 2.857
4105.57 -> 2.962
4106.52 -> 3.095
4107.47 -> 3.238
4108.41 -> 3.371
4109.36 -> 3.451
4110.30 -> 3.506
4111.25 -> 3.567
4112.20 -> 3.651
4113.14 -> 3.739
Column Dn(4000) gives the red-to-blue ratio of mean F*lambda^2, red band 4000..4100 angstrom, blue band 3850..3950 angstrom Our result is 1.18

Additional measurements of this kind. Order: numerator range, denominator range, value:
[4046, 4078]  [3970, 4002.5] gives 1.15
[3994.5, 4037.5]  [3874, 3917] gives 1.44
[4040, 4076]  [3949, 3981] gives 1.36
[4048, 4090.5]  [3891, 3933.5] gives 1.19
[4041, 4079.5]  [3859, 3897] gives 1.27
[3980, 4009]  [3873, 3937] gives 1.26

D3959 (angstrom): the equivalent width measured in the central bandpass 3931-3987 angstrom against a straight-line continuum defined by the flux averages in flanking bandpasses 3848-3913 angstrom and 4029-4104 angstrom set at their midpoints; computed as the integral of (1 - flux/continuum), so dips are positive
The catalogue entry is 4.45 angstrom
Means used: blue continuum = 3.63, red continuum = 3.93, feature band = 3.46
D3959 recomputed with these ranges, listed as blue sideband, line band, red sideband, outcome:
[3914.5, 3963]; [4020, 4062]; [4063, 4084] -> -3.6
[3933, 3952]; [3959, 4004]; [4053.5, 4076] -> 6.1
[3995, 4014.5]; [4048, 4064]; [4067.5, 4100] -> -1.4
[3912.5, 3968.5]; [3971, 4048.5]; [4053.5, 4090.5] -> -4.9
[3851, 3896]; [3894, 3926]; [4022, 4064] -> 0.2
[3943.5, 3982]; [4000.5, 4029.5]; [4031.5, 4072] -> -3.7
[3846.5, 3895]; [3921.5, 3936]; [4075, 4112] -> -0.5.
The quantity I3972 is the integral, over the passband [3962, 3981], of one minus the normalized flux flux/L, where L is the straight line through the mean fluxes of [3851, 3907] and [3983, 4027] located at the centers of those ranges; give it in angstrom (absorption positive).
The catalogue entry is 6.39 angstrom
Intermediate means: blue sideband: 3.61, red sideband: 4.29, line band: 2.73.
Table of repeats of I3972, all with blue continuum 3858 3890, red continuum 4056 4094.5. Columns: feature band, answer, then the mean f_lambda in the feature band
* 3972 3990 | 1.5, 3.52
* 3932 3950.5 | -0.4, 3.89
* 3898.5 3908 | 0.6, 3.53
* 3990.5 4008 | -1.9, 4.28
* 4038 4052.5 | -1.3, 4.27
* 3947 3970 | 2.6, 3.39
